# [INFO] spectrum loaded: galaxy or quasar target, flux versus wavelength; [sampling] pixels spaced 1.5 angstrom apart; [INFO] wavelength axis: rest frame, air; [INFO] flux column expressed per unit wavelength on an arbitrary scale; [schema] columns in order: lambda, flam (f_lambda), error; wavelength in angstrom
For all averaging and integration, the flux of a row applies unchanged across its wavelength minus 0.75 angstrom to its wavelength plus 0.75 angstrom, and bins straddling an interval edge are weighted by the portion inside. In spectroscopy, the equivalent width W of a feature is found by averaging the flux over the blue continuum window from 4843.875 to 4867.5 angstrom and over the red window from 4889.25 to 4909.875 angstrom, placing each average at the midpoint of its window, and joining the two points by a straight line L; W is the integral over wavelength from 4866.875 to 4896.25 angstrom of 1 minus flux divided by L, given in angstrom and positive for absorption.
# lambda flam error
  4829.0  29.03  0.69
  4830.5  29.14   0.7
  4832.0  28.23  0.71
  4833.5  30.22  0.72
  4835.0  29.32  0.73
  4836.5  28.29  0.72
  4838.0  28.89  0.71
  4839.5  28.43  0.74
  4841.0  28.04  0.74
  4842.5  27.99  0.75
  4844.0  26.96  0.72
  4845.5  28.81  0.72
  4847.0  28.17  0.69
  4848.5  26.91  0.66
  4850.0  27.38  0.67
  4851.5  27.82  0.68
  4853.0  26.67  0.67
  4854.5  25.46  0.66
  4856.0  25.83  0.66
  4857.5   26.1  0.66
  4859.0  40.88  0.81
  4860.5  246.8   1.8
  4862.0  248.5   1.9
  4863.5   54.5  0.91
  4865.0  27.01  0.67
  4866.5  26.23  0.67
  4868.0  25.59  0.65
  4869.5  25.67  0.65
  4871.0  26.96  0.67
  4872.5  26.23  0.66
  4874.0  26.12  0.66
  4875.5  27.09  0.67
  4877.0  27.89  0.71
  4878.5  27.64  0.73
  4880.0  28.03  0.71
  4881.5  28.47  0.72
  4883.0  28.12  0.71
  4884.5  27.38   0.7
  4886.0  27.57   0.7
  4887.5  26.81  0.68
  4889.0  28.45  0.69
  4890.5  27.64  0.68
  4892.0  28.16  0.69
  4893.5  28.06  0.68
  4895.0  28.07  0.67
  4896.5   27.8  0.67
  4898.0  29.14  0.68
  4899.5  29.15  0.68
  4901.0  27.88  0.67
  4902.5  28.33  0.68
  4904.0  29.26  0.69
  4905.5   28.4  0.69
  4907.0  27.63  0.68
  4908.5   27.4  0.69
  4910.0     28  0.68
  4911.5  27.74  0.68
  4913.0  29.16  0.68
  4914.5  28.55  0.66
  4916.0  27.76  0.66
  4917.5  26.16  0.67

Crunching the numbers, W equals 8.9 angstrom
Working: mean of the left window 57.6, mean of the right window 28.2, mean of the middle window 27.4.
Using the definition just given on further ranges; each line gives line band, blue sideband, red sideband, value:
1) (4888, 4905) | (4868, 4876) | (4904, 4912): -0.6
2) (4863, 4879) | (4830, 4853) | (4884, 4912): -0.4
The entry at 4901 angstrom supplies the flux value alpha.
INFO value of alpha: 27.88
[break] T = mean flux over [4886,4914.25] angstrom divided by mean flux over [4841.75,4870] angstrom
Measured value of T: 0.54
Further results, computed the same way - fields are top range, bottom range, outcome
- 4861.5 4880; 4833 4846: 1.54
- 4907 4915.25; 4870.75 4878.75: 1.04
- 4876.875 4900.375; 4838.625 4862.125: 0.56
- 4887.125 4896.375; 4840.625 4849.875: 1.00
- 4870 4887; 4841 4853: 0.99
